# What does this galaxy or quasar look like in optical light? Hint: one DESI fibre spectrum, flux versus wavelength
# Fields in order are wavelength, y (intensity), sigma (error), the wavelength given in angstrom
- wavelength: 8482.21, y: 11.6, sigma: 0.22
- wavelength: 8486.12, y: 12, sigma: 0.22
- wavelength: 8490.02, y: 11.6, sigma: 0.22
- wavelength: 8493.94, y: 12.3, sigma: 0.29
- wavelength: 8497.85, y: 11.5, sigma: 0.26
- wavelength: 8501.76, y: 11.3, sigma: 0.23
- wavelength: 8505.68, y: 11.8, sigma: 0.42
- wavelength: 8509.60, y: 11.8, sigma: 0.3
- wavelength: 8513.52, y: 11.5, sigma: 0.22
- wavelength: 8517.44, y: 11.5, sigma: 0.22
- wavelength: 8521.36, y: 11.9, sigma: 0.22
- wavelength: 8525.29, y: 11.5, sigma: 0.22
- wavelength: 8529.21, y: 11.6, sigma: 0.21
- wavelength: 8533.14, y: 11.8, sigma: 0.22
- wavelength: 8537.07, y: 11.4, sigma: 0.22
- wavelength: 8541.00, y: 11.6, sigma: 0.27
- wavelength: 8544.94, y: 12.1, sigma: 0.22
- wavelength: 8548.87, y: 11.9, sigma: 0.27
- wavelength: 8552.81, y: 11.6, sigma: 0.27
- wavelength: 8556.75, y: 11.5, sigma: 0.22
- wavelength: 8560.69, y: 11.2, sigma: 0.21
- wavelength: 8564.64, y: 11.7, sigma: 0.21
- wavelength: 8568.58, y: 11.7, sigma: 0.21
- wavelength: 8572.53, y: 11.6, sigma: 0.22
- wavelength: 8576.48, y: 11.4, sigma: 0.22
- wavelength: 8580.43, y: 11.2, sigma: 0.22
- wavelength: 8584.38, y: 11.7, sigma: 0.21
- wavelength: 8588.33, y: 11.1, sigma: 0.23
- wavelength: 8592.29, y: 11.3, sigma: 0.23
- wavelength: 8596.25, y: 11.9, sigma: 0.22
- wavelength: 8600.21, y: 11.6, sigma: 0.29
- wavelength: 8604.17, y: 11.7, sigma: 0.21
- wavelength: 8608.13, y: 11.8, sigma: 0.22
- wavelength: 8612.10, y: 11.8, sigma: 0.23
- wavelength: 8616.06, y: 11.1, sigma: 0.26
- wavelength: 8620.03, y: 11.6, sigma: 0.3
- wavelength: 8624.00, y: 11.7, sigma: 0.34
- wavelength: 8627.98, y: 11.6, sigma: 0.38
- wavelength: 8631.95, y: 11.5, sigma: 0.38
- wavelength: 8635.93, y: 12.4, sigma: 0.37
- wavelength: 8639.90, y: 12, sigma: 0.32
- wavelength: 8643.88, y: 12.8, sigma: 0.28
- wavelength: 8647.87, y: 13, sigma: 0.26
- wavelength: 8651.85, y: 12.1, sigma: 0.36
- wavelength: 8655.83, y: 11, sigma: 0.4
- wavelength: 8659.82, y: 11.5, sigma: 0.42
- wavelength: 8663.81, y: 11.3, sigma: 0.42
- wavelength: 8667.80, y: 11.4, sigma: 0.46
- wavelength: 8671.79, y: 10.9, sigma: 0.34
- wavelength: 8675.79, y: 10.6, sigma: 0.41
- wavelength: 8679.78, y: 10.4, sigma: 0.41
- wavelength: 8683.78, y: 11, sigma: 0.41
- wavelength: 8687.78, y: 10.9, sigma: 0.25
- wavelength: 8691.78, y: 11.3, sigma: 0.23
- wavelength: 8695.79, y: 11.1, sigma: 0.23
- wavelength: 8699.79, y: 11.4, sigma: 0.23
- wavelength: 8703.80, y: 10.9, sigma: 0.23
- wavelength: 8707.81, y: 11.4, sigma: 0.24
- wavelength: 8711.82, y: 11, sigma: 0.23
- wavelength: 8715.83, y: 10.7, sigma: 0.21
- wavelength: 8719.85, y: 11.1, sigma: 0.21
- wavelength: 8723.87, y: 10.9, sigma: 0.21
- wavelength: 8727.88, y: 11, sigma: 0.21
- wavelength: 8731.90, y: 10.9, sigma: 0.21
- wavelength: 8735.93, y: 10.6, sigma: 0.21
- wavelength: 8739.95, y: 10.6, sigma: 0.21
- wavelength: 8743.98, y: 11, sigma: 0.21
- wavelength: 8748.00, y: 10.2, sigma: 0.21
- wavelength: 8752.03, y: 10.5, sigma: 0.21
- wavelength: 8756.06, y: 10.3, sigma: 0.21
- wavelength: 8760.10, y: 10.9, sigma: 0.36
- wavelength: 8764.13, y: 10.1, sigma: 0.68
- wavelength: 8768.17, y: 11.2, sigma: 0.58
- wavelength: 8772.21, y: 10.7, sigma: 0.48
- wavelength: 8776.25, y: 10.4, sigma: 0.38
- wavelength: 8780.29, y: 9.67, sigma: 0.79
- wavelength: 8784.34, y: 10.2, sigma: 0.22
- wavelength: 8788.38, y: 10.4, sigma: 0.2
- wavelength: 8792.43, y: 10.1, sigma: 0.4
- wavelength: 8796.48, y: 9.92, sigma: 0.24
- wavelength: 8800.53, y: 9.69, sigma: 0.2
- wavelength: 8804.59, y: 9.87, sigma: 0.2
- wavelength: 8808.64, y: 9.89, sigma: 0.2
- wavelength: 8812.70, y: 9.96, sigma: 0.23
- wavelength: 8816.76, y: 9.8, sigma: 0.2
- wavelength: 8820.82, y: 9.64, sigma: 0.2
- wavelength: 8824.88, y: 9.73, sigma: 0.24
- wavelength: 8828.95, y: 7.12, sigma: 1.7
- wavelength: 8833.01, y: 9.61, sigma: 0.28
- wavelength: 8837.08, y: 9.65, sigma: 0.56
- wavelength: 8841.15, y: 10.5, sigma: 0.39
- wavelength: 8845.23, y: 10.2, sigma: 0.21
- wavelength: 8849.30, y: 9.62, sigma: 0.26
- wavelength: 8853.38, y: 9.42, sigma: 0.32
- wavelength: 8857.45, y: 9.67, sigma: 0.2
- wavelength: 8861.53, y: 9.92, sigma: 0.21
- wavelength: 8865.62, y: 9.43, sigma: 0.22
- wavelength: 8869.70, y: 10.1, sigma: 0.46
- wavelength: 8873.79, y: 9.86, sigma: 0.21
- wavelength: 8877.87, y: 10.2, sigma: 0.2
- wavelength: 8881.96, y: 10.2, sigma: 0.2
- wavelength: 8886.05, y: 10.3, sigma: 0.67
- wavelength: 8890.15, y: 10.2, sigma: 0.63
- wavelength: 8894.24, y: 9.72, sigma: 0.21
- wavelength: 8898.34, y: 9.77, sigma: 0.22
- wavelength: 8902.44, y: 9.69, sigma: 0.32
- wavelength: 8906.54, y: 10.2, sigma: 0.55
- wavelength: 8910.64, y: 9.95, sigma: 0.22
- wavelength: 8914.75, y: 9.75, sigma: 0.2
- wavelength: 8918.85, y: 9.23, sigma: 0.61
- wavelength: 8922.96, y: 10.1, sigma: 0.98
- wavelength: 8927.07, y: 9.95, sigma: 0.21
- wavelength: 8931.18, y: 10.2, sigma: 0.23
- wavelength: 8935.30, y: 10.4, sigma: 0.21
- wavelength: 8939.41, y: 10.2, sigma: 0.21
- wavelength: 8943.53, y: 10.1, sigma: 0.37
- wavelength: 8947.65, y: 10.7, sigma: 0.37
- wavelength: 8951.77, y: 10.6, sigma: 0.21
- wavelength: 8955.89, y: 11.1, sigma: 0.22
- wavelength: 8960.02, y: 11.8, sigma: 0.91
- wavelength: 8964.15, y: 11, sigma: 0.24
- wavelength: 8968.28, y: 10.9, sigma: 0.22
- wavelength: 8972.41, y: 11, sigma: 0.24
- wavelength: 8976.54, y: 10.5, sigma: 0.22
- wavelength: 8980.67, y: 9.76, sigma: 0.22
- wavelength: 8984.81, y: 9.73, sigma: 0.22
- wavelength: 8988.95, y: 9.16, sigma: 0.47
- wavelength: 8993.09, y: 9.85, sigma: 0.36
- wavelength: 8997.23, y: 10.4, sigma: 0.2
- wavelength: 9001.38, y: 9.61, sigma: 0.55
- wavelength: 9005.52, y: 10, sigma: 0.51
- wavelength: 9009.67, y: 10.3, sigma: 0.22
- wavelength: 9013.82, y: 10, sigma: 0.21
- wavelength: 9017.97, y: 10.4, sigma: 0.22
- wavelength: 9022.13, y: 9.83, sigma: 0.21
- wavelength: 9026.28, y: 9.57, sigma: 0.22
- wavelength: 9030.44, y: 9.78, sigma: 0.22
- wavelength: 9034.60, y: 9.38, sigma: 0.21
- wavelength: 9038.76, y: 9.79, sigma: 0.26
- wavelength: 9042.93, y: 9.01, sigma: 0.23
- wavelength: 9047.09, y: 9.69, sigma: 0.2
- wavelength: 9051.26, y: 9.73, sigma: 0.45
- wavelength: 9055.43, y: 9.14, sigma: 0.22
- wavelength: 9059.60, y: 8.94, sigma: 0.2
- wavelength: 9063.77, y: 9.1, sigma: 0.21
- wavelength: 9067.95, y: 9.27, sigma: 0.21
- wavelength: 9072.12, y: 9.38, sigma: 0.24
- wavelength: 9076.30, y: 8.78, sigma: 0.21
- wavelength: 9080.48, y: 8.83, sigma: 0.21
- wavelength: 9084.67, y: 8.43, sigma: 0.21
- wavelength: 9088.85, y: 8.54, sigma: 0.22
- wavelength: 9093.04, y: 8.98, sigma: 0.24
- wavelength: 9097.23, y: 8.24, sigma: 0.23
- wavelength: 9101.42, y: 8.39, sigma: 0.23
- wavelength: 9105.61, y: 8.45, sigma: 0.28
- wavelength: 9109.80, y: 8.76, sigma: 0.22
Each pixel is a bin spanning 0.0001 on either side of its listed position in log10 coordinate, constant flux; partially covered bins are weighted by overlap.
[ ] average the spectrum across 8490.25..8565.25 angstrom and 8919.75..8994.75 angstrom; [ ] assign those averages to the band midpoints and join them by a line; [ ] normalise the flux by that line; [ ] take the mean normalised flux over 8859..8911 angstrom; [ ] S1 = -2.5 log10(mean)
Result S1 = 0.07 mag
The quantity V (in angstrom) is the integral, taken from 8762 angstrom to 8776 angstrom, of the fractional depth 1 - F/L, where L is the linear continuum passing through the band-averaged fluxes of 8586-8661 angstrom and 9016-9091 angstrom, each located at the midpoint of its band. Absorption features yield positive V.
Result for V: 0.4 angstrom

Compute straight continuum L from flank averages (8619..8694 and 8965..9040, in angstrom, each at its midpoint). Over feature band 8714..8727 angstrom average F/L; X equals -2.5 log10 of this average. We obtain 0.03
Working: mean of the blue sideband 11.5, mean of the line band 10.9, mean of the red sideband 10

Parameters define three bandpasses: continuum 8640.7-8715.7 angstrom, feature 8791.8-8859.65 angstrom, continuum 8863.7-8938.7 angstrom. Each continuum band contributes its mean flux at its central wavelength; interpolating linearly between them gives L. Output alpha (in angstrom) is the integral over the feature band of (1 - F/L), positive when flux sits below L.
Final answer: 4.97 angstrom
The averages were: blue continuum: 11.3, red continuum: 9.96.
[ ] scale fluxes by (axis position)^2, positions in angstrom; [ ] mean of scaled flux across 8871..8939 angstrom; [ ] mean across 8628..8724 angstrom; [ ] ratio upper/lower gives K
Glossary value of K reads 0.9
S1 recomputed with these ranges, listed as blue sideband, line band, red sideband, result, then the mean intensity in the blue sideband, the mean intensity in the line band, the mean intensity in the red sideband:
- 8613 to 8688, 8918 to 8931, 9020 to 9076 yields 0.021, 11.5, 9.87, 9.41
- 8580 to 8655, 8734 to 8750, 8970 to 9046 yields 0.058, 11.8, 10.6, 9.89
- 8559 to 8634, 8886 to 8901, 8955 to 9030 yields 0.067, 11.5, 9.94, 10.2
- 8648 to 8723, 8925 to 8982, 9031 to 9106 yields -0.100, 11.2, 10.6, 9.03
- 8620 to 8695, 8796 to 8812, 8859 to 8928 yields 0.072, 11.5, 9.84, 9.91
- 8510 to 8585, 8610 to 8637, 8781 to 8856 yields -0.054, 11.6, 11.6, 9.74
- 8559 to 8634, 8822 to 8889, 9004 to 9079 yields 0.070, 11.5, 9.73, 9.55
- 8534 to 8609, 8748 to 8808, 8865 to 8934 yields 0.030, 11.6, 10.3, 9.95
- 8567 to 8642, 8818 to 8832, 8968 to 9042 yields 0.195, 11.6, 8.95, 9.96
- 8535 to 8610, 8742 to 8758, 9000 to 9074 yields 0.033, 11.6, 10.5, 9.61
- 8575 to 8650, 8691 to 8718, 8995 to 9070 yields 0.019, 11.8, 11.1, 9.66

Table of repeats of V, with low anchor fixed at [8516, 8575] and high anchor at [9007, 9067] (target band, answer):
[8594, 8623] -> -0.7 angstrom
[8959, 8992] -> -1.8 angstrom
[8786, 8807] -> 1.2 angstrom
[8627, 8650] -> -2.0 angstrom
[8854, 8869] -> 0.9 angstrom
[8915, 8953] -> -0.4 angstrom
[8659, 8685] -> 0.3 angstrom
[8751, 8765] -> 0.4 angstrom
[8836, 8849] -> 0.4 angstrom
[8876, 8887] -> 0.0 angstrom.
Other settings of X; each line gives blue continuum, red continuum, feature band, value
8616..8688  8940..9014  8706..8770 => 0.045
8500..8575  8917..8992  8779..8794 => 0.078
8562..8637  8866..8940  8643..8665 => -0.059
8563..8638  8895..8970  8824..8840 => 0.180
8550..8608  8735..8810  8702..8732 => -0.032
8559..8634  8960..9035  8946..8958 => -0.053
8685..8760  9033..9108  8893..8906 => 0.016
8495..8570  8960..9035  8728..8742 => 0.024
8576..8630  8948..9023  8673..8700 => 0.034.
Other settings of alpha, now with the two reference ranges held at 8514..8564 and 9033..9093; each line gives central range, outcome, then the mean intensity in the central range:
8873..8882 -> -0.1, 10.1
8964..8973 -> -1.3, 11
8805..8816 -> 0.5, 9.9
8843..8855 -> 0.5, 9.76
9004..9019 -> -1.3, 10.2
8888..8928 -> 0.1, 9.85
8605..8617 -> -0.4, 11.6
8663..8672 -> -0.2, 11.3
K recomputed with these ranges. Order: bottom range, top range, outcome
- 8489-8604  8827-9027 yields 0.94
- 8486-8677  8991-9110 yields 0.89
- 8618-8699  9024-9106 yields 0.87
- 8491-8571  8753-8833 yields 0.91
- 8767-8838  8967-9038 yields 1.06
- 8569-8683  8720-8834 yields 0.91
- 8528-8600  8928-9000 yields 0.99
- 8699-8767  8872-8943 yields 0.96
